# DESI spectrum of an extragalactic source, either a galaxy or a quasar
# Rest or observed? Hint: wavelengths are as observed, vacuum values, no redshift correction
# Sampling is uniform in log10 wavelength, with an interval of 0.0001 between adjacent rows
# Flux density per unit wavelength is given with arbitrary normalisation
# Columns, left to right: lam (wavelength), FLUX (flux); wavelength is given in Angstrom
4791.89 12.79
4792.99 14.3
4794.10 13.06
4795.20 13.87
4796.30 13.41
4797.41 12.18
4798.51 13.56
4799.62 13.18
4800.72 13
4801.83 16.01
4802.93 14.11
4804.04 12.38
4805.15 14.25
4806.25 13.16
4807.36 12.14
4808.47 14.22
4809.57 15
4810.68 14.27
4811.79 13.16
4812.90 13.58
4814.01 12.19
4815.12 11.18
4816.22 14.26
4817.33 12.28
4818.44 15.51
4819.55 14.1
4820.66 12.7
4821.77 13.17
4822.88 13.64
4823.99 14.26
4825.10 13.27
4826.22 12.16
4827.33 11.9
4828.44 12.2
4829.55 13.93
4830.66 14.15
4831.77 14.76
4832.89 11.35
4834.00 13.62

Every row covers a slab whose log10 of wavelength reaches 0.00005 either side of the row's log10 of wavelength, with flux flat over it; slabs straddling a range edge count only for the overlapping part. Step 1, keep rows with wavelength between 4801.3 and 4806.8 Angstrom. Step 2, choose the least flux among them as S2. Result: 12.38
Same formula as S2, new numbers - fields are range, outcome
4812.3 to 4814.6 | 12.19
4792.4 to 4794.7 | 13.06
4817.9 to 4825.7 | 12.7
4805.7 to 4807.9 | 12.14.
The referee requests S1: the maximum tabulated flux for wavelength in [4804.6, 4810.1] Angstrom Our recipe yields 15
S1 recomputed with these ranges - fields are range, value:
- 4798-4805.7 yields 16.01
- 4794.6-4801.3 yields 13.87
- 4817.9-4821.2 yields 15.51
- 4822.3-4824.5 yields 14.26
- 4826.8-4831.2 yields 14.15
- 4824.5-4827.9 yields 13.27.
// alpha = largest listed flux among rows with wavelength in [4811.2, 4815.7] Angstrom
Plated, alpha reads 13.58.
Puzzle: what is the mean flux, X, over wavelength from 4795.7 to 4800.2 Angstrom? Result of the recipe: 13.1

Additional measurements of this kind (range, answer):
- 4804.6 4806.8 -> 13.7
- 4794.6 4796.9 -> 13.6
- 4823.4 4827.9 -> 12.9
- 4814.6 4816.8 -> 12.8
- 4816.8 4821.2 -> 13.7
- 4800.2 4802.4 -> 14.5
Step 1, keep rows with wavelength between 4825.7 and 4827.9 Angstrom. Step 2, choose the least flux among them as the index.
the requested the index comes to 11.9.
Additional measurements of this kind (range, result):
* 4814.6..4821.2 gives 11.18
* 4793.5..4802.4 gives 12.18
